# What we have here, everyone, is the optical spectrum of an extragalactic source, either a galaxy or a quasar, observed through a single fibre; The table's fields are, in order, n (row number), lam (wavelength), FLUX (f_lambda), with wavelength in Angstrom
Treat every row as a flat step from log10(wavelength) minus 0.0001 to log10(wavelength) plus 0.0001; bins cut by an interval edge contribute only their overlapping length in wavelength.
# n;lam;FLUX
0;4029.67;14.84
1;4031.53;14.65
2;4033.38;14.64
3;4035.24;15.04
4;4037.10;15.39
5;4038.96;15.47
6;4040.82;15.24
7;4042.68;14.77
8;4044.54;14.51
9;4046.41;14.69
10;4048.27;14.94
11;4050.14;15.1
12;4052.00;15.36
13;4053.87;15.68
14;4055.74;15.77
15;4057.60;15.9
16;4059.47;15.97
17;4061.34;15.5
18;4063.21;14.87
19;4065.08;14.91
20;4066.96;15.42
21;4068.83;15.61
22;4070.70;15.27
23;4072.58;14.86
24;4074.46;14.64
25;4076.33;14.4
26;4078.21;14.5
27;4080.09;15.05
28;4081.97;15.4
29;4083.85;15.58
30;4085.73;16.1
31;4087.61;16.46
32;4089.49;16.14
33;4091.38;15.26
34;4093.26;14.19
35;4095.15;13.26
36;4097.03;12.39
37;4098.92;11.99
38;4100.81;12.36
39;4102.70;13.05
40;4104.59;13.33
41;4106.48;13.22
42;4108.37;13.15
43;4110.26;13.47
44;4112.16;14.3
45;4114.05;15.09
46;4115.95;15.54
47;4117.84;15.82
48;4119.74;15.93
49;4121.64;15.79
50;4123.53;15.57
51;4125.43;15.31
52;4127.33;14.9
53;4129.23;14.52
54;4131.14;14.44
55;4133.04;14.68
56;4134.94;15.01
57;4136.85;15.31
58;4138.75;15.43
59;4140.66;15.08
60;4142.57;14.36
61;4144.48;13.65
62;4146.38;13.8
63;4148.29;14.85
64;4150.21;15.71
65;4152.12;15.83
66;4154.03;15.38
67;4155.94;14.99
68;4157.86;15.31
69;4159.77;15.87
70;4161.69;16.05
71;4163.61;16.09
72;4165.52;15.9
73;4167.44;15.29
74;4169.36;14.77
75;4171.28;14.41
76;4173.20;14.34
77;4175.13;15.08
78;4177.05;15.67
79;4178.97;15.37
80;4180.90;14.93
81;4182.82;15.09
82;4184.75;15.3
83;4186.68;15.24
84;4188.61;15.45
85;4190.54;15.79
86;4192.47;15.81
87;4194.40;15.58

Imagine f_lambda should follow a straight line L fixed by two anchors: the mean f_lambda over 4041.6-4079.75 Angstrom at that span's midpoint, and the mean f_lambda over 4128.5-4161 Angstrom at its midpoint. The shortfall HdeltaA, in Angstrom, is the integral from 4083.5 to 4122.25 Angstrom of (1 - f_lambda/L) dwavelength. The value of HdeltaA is 1.7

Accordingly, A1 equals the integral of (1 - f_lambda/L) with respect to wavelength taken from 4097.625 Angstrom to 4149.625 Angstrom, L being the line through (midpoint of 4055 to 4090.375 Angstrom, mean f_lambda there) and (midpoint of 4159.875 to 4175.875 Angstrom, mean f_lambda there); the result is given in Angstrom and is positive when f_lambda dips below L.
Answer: 3.00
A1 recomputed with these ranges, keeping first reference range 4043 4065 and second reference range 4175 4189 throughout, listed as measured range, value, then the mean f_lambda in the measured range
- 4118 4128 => -0.2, 15.5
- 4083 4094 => -0.3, 15.7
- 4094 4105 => 1.8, 12.7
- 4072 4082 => 0.3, 14.8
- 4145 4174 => 0.1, 15.2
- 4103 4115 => 1.2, 13.7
